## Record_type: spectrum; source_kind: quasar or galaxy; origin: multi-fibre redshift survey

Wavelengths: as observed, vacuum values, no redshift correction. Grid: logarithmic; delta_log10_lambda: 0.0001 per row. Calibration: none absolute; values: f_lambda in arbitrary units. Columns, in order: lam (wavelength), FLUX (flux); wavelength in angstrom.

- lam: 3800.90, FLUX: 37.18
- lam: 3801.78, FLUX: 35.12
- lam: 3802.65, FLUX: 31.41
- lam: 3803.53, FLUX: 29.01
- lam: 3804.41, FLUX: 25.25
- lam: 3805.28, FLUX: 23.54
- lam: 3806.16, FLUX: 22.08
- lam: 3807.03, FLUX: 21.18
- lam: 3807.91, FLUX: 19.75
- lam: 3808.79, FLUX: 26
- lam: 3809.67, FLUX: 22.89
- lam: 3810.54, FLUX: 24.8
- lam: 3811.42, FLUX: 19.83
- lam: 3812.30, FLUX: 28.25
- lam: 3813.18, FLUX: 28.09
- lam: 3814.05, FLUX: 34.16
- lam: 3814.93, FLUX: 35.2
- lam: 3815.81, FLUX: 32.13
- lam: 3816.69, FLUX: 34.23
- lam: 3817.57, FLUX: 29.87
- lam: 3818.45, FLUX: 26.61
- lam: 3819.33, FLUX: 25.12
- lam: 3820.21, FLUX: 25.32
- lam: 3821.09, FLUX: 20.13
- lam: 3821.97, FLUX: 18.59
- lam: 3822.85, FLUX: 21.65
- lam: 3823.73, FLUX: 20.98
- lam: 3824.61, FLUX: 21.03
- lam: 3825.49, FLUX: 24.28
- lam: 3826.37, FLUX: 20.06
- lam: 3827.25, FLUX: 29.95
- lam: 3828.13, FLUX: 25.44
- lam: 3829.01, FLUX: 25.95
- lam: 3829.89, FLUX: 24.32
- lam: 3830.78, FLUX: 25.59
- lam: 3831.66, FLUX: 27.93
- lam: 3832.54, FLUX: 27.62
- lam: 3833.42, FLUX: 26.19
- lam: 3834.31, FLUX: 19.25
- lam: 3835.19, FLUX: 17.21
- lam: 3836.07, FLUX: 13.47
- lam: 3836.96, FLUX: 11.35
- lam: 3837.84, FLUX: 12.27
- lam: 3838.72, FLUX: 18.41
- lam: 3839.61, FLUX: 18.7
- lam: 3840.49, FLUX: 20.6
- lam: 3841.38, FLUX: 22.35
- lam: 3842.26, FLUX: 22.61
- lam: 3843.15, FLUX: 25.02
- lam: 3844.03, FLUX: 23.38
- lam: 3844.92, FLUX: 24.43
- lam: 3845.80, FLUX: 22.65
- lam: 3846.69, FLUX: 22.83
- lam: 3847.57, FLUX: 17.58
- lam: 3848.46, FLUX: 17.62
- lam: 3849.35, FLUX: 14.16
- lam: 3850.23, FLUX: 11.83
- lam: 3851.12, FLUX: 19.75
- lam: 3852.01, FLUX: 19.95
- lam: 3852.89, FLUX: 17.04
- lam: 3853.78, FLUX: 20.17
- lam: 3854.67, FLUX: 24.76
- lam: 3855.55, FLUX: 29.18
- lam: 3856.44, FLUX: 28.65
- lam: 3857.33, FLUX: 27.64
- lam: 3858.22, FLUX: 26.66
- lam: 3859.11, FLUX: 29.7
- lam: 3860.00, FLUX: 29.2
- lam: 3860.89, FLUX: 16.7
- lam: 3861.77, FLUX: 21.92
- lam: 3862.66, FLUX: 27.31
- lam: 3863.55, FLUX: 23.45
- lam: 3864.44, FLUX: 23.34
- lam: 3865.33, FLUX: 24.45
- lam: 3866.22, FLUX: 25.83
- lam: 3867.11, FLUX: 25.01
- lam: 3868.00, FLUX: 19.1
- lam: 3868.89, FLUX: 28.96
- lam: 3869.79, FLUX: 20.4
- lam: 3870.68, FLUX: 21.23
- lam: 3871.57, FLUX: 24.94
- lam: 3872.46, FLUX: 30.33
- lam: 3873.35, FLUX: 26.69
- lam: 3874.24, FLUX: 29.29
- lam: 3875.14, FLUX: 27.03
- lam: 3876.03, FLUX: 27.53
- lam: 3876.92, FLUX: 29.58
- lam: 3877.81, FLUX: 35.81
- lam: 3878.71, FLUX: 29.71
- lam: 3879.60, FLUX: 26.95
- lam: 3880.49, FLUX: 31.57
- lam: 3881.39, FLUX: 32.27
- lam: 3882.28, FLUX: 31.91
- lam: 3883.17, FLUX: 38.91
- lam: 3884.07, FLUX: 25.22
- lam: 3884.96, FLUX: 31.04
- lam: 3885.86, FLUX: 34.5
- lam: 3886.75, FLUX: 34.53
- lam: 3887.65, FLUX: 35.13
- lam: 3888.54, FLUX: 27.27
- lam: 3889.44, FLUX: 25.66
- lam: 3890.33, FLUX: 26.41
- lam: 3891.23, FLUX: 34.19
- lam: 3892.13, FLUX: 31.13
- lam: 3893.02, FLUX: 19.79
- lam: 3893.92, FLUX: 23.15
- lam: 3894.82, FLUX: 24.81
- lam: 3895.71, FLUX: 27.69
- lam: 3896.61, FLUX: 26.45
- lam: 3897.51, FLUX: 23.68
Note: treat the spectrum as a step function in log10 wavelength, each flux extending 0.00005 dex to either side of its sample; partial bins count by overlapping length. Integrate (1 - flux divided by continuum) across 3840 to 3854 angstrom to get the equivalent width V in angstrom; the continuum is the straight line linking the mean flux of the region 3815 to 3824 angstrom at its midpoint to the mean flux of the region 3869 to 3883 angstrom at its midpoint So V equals 3.6 angstrom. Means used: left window 25.9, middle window 20.1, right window 28.6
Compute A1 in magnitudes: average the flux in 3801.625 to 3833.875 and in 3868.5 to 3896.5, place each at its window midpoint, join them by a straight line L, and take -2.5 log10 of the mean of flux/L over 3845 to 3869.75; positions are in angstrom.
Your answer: 0.21 mag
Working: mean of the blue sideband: 25.8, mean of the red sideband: 28.8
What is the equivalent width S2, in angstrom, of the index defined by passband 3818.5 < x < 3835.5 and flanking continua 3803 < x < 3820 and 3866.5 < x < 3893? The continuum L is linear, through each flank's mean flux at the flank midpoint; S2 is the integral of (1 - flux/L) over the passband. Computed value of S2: 2.2 angstrom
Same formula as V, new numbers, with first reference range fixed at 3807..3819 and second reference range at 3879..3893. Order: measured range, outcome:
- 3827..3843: 3.9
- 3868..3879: 1.1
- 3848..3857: 2.7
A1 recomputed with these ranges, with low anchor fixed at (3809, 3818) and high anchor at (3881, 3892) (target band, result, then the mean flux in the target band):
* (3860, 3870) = 0.28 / 23.6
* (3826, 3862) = 0.34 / 22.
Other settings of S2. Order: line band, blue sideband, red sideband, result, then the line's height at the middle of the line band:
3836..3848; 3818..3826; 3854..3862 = 2.3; 24.5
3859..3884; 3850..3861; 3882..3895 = -0.4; 26.5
